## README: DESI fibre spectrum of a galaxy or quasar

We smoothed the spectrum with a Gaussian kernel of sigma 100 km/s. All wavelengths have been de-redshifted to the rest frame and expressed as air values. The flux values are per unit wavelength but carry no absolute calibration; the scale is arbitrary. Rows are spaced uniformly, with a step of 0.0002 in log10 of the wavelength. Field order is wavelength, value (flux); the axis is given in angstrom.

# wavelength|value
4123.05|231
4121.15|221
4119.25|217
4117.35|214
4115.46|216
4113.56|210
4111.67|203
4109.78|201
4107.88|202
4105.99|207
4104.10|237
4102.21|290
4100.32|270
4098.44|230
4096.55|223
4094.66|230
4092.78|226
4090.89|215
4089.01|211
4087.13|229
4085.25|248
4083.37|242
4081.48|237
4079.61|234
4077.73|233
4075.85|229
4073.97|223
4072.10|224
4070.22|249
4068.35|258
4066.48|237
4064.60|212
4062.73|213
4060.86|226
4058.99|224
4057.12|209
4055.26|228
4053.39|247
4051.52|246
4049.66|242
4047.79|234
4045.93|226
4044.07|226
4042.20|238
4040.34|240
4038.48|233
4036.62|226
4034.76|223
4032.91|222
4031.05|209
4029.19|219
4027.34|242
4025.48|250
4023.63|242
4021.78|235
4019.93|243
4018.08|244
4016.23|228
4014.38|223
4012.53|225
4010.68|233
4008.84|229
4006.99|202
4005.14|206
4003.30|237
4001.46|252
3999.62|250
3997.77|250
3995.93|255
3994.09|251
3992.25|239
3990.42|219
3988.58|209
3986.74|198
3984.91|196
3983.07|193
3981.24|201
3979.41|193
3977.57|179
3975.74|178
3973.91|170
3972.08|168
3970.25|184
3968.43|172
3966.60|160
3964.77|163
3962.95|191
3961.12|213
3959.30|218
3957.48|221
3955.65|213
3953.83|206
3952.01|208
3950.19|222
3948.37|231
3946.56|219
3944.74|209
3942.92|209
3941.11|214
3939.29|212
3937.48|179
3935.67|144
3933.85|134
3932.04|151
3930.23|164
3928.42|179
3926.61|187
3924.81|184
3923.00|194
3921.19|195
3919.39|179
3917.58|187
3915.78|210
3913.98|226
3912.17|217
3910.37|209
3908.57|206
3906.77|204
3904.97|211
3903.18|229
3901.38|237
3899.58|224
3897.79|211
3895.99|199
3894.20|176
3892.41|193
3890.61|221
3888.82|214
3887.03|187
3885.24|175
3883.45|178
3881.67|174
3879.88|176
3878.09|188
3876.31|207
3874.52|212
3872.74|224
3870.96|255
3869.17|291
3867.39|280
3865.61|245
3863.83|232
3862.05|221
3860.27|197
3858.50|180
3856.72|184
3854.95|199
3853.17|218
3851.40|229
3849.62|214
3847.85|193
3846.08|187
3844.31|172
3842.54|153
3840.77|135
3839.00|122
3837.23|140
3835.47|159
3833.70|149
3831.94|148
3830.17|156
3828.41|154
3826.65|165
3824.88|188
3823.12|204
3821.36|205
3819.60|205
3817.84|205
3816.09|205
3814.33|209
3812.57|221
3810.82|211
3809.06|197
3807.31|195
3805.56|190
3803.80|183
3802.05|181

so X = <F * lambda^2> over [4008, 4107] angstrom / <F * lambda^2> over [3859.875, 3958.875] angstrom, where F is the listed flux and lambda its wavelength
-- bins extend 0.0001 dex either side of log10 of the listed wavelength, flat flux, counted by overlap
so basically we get 1.2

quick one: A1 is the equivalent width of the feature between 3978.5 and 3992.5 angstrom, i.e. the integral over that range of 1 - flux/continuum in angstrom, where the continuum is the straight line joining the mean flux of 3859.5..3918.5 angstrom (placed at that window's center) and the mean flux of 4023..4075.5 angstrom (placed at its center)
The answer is 1.20 angstrom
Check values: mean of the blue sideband 213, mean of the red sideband 231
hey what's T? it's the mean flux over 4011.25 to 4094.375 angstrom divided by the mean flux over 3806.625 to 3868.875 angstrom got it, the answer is 1.21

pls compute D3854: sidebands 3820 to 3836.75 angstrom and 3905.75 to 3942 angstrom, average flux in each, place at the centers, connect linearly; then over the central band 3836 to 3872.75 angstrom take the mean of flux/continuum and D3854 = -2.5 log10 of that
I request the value -0.16 mag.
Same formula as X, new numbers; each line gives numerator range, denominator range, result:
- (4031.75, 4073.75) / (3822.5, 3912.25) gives 1.29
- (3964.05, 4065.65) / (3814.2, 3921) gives 1.20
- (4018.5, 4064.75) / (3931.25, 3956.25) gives 1.23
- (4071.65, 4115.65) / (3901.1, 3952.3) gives 1.25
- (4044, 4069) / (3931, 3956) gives 1.24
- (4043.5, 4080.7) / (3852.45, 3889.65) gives 1.21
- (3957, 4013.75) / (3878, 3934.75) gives 1.12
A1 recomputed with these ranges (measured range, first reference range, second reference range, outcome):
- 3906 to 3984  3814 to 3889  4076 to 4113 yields 5.4 angstrom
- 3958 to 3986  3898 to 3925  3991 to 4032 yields 4.8 angstrom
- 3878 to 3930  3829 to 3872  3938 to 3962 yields 1.6 angstrom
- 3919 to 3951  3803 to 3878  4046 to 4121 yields 3.0 angstrom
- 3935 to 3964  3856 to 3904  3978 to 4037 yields 1.6 angstrom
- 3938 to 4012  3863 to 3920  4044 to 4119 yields 3.4 angstrom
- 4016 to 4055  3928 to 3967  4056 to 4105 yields -2.5 angstrom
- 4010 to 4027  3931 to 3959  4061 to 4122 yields -1.8 angstrom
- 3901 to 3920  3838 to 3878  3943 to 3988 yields -0.8 angstrom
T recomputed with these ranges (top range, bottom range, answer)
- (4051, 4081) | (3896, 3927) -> 1.12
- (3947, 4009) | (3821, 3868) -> 1.12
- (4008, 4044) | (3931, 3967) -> 1.18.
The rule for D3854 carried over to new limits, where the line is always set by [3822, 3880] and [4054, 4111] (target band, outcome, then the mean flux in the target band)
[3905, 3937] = 0.10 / 187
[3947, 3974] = 0.07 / 197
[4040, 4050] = -0.04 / 233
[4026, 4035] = -0.01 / 224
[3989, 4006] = -0.11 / 239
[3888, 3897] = 0.00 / 200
